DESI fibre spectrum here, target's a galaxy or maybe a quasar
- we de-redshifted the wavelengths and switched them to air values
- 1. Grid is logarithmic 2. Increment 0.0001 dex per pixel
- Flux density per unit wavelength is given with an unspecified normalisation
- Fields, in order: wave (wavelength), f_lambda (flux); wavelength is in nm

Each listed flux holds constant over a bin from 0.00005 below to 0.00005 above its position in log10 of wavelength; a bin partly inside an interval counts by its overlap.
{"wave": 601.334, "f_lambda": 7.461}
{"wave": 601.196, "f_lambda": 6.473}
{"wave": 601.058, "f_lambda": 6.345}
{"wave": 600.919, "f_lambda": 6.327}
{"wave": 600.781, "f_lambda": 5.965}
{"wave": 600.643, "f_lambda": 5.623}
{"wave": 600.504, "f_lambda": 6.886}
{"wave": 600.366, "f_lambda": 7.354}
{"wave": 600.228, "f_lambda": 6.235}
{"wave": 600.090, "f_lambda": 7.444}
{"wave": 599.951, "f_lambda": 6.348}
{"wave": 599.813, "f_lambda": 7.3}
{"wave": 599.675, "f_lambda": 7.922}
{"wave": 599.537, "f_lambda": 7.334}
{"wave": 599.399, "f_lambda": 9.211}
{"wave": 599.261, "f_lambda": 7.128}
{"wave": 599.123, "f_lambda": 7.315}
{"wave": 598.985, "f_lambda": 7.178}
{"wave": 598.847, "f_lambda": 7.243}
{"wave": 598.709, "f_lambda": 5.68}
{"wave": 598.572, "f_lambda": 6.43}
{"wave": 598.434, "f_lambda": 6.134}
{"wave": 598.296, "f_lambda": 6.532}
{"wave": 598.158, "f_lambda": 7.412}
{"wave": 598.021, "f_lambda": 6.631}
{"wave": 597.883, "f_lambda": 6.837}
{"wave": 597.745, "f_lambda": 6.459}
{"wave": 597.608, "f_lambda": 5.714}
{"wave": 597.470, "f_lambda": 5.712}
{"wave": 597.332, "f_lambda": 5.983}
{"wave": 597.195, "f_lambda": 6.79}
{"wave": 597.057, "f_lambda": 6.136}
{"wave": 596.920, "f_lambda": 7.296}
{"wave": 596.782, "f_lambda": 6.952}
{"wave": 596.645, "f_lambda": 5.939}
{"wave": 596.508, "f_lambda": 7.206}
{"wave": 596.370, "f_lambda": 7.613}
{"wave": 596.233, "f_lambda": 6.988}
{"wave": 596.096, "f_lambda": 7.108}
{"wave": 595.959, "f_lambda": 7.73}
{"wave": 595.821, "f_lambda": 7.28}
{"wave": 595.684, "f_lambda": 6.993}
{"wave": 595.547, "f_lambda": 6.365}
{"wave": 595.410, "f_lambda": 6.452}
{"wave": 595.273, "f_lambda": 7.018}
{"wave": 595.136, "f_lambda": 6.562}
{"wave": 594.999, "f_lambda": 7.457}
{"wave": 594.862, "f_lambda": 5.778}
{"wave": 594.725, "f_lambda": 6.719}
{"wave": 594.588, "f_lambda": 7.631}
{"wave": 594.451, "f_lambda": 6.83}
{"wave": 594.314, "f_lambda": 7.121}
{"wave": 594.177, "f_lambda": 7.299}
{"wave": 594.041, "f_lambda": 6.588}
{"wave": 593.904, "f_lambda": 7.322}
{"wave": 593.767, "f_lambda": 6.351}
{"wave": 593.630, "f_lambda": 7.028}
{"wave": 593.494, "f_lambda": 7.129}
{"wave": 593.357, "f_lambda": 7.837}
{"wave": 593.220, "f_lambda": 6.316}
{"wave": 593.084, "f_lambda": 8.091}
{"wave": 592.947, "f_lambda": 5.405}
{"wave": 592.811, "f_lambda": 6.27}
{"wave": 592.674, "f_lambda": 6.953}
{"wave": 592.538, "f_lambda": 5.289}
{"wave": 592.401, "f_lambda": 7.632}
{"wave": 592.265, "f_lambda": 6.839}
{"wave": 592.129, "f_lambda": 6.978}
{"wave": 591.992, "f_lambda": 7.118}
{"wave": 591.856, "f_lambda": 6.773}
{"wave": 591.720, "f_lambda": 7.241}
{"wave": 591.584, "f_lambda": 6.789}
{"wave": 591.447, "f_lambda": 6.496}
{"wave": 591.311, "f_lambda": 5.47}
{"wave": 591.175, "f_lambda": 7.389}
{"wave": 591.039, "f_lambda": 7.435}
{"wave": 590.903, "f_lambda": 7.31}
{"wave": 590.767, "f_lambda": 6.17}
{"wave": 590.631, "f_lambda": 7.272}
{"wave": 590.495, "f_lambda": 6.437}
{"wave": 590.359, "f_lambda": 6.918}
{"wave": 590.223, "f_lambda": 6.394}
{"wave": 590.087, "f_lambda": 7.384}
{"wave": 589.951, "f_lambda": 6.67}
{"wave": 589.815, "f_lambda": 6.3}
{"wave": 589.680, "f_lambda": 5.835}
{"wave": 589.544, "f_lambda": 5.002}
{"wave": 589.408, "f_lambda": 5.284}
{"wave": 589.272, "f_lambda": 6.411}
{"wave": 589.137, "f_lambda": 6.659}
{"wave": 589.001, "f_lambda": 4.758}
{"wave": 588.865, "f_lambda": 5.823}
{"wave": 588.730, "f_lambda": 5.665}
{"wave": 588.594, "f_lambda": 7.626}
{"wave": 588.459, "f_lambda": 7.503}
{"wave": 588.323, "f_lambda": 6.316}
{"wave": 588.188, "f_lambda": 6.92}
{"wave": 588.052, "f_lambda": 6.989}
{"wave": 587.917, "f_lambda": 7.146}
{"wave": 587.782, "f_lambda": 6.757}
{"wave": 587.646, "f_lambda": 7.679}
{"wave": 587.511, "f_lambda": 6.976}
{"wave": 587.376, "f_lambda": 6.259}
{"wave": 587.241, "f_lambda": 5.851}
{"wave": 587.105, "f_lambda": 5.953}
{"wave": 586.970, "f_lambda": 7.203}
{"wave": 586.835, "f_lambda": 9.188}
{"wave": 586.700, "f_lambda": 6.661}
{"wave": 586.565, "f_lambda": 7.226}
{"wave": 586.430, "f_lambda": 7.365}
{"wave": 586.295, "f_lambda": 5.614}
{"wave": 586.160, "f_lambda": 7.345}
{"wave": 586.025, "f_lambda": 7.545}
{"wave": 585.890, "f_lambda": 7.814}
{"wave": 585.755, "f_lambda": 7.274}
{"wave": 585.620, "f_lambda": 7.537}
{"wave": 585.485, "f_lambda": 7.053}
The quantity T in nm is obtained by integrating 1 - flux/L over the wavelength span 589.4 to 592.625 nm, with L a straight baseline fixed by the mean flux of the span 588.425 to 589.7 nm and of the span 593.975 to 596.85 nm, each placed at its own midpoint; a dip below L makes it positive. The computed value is -0.164 nm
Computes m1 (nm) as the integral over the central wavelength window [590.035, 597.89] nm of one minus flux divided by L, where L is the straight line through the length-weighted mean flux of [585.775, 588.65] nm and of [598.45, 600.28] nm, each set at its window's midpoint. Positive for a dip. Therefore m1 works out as 0.31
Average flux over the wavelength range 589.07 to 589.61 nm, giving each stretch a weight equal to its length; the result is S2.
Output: 5.84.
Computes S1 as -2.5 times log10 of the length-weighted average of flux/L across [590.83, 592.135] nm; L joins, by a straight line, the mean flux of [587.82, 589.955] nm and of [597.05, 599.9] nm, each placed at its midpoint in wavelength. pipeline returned -0.07 mag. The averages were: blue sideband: 6.3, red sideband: 6.83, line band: 6.89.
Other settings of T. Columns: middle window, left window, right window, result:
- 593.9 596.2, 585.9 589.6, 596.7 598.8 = -0.15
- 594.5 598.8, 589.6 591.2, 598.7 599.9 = 0.32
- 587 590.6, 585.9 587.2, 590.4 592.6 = 0.27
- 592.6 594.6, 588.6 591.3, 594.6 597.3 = -0.07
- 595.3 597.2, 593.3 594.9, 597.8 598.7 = -0.04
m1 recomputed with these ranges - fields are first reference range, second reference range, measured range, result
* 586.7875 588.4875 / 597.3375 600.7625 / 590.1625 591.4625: 0.03 nm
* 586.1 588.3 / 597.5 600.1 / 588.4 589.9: 0.19 nm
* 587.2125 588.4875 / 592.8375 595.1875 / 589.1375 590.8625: 0.13 nm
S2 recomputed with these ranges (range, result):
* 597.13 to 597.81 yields 6.13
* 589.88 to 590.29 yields 6.81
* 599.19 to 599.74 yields 7.9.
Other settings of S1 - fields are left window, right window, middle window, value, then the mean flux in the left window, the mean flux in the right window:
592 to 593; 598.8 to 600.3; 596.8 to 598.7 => 0.11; 6.54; 7.33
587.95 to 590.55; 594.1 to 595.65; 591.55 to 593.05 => -0.01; 6.37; 6.84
